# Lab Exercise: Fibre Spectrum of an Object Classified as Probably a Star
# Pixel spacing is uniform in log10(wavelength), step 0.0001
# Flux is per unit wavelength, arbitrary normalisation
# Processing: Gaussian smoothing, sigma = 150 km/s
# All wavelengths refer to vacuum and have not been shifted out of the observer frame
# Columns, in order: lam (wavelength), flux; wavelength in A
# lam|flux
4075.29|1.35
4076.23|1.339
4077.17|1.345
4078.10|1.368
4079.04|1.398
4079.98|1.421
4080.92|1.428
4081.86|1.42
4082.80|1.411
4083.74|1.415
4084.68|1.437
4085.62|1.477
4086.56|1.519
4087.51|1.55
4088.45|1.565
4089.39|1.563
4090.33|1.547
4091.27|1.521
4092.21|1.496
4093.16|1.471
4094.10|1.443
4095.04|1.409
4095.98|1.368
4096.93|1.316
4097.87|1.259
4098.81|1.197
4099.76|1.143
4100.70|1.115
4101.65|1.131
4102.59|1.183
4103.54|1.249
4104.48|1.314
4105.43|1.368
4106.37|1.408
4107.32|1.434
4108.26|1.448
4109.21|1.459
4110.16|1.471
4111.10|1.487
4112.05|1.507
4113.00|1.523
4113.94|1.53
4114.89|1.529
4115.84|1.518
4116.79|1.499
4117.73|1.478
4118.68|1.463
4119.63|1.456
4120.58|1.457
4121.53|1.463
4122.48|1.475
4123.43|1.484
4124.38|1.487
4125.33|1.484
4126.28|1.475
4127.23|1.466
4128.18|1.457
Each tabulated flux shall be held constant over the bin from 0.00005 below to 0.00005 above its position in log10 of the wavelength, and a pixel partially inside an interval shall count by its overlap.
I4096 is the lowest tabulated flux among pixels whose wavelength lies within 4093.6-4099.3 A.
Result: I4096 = 1.197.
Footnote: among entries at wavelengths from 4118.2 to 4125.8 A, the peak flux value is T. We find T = 1.487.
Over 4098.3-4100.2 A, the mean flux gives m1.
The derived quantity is 1.17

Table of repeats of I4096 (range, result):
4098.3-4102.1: 1.115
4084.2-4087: 1.437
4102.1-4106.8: 1.183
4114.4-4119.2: 1.463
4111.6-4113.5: 1.507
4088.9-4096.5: 1.368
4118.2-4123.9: 1.456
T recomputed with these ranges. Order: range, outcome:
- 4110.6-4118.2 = 1.53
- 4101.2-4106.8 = 1.408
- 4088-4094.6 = 1.565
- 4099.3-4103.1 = 1.183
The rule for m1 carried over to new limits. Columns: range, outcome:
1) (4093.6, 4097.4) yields 1.39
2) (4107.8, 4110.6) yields 1.46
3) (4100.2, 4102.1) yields 1.12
